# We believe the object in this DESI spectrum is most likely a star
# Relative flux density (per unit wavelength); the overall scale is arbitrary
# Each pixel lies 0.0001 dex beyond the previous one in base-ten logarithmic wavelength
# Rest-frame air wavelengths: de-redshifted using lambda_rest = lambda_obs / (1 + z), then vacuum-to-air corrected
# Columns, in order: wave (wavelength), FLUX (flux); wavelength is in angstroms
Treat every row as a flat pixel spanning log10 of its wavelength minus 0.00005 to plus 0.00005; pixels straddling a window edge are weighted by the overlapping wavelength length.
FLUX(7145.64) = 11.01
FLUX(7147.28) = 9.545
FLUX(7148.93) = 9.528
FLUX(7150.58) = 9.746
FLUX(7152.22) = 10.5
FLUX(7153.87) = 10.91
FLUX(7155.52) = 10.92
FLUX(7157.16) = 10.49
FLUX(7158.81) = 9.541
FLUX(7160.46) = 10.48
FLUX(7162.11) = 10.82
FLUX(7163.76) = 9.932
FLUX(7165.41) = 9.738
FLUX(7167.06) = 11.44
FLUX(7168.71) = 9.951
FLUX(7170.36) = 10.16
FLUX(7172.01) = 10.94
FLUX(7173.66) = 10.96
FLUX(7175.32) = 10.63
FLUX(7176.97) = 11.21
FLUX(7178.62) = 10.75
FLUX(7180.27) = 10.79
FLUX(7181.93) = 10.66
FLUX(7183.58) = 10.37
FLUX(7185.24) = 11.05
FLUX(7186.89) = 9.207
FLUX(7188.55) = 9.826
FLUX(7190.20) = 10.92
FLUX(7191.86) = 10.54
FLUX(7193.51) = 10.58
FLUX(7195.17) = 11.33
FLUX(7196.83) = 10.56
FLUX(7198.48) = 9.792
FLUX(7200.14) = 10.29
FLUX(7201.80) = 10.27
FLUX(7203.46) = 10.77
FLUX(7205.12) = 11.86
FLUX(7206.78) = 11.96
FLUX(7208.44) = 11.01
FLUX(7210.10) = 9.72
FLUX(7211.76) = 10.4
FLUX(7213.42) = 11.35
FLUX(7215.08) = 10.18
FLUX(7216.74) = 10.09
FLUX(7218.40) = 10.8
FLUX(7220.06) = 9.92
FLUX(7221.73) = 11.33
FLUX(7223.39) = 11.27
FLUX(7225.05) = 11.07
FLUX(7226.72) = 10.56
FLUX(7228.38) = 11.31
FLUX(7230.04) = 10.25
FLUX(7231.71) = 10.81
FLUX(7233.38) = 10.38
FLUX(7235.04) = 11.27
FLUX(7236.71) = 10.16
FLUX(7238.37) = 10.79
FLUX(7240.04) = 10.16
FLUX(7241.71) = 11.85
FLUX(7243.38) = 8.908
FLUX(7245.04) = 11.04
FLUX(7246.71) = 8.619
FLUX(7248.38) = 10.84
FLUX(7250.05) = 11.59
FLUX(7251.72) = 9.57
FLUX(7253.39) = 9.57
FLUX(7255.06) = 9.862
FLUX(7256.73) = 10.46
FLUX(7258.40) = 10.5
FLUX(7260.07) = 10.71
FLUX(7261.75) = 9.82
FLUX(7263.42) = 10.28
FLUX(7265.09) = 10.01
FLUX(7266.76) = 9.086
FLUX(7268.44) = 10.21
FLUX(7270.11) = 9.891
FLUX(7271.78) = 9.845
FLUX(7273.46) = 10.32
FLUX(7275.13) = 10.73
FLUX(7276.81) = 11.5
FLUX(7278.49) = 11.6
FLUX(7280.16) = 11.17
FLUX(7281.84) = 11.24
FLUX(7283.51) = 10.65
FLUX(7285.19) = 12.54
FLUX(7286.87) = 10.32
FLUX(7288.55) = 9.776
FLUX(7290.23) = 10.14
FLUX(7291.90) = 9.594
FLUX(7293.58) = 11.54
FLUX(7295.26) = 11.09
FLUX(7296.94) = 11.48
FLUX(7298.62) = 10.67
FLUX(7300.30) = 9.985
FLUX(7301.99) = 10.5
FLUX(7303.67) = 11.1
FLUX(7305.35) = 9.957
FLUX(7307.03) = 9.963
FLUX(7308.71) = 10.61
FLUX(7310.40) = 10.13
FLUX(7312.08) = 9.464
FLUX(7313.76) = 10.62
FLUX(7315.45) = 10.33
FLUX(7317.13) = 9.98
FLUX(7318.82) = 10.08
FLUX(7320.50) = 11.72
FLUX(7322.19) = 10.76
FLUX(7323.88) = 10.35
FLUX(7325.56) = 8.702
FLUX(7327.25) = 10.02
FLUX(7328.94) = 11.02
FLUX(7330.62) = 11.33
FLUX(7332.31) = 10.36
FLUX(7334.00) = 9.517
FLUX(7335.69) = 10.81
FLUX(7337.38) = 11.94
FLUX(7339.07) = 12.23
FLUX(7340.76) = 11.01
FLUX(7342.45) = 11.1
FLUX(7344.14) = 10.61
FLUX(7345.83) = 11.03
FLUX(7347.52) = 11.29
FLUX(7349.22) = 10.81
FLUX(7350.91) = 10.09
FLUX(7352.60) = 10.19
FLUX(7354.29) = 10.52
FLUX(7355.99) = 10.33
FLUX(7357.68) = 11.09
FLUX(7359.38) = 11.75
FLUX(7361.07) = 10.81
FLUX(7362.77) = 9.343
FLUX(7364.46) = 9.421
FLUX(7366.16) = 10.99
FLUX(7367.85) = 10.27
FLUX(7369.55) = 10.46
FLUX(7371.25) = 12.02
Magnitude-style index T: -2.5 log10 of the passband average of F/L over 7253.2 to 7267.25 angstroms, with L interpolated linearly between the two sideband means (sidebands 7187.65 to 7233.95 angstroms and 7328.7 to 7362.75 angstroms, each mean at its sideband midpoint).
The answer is 0.07 mag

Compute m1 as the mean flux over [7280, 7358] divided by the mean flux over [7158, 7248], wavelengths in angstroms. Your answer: 1.0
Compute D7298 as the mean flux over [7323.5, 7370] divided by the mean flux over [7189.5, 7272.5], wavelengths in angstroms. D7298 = 1.0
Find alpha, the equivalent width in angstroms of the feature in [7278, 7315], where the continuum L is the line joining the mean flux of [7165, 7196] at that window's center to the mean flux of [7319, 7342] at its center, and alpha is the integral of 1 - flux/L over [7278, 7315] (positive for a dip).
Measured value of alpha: 0.3 angstroms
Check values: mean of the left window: 10.6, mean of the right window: 10.7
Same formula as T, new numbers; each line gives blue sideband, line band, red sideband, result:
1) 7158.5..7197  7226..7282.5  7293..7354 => 0.01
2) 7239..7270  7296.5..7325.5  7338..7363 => 0.02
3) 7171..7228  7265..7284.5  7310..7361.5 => 0.01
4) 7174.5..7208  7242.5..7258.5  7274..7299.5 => 0.08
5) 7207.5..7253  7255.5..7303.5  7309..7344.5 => 0.00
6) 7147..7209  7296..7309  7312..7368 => 0.01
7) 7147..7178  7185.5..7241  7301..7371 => -0.02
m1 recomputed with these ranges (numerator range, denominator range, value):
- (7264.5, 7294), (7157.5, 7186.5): 1.00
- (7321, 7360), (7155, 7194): 1.02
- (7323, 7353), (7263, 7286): 1.00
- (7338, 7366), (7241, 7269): 1.06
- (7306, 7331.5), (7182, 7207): 0.98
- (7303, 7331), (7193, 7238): 0.97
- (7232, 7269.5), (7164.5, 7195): 0.97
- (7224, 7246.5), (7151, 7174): 1.01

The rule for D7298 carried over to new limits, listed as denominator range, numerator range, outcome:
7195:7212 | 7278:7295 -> 1.01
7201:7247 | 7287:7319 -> 0.97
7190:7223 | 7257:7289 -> 0.99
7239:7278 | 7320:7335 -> 1.01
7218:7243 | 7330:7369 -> 1.00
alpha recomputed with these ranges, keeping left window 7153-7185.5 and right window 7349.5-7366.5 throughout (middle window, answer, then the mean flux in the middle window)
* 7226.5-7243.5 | -0.2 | 10.7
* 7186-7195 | 0.2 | 10.3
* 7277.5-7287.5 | -0.7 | 11.3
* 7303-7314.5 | 0.3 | 10.3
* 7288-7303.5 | -0.1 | 10.6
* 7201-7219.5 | -0.4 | 10.8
